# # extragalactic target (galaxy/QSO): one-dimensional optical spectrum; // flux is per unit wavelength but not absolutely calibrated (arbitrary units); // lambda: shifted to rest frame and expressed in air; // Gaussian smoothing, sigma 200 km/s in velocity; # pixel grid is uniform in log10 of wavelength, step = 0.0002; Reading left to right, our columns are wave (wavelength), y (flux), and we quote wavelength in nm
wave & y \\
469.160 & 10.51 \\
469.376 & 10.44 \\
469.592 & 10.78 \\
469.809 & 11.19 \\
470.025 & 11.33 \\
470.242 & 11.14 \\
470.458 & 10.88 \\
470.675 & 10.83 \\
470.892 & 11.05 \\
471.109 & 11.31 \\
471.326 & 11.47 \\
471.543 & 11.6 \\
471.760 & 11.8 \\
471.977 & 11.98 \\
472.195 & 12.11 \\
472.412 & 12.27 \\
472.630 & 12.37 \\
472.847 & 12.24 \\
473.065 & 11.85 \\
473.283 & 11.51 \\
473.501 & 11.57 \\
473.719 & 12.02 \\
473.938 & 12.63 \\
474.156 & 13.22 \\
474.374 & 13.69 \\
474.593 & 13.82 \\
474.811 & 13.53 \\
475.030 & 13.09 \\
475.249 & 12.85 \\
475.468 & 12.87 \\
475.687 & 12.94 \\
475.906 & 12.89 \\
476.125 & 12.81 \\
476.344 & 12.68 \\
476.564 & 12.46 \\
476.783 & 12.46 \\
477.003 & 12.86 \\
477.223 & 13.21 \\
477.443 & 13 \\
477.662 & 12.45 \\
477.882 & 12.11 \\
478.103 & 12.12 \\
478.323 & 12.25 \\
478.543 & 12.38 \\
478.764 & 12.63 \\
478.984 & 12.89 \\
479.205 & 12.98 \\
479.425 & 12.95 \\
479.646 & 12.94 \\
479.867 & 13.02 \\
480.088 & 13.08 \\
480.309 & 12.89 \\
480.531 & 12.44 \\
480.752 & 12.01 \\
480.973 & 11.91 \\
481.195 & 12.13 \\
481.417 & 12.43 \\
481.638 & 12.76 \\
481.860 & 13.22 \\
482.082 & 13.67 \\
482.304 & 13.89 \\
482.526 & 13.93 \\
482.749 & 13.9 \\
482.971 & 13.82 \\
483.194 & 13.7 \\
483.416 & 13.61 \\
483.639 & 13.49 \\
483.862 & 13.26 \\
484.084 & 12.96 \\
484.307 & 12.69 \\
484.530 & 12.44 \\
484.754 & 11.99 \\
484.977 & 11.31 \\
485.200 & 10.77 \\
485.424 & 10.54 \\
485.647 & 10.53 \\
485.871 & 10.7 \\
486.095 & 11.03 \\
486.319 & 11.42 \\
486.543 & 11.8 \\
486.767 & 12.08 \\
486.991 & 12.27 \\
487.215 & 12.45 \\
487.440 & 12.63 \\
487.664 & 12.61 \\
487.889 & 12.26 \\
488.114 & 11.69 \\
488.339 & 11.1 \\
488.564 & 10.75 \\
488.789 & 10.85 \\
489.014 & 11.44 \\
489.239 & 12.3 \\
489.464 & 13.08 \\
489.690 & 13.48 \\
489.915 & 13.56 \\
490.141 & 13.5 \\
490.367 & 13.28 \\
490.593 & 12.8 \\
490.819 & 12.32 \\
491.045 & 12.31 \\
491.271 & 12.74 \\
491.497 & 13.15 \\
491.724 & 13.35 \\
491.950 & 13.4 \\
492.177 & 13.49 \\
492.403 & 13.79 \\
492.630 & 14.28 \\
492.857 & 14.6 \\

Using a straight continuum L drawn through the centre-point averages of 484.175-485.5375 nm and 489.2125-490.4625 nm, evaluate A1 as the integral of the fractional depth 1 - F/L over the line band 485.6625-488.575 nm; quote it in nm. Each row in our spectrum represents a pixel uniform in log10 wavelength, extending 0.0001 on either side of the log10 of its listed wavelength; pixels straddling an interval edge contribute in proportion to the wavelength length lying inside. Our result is 0.15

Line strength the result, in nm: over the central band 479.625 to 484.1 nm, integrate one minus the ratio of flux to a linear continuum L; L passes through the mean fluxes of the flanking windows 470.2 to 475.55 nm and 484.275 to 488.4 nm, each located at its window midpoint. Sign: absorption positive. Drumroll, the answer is -0.48 nm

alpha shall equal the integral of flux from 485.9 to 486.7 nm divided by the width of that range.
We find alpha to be 11.4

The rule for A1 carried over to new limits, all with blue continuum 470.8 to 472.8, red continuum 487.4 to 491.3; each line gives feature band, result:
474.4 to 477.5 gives -0.27 nm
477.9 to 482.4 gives -0.24 nm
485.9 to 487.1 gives 0.06 nm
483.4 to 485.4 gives -0.03 nm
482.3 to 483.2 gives -0.13 nm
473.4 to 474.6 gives -0.09 nm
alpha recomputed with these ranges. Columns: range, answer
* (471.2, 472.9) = 12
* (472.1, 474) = 12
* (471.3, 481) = 12.6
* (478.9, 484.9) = 13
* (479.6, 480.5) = 12.9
